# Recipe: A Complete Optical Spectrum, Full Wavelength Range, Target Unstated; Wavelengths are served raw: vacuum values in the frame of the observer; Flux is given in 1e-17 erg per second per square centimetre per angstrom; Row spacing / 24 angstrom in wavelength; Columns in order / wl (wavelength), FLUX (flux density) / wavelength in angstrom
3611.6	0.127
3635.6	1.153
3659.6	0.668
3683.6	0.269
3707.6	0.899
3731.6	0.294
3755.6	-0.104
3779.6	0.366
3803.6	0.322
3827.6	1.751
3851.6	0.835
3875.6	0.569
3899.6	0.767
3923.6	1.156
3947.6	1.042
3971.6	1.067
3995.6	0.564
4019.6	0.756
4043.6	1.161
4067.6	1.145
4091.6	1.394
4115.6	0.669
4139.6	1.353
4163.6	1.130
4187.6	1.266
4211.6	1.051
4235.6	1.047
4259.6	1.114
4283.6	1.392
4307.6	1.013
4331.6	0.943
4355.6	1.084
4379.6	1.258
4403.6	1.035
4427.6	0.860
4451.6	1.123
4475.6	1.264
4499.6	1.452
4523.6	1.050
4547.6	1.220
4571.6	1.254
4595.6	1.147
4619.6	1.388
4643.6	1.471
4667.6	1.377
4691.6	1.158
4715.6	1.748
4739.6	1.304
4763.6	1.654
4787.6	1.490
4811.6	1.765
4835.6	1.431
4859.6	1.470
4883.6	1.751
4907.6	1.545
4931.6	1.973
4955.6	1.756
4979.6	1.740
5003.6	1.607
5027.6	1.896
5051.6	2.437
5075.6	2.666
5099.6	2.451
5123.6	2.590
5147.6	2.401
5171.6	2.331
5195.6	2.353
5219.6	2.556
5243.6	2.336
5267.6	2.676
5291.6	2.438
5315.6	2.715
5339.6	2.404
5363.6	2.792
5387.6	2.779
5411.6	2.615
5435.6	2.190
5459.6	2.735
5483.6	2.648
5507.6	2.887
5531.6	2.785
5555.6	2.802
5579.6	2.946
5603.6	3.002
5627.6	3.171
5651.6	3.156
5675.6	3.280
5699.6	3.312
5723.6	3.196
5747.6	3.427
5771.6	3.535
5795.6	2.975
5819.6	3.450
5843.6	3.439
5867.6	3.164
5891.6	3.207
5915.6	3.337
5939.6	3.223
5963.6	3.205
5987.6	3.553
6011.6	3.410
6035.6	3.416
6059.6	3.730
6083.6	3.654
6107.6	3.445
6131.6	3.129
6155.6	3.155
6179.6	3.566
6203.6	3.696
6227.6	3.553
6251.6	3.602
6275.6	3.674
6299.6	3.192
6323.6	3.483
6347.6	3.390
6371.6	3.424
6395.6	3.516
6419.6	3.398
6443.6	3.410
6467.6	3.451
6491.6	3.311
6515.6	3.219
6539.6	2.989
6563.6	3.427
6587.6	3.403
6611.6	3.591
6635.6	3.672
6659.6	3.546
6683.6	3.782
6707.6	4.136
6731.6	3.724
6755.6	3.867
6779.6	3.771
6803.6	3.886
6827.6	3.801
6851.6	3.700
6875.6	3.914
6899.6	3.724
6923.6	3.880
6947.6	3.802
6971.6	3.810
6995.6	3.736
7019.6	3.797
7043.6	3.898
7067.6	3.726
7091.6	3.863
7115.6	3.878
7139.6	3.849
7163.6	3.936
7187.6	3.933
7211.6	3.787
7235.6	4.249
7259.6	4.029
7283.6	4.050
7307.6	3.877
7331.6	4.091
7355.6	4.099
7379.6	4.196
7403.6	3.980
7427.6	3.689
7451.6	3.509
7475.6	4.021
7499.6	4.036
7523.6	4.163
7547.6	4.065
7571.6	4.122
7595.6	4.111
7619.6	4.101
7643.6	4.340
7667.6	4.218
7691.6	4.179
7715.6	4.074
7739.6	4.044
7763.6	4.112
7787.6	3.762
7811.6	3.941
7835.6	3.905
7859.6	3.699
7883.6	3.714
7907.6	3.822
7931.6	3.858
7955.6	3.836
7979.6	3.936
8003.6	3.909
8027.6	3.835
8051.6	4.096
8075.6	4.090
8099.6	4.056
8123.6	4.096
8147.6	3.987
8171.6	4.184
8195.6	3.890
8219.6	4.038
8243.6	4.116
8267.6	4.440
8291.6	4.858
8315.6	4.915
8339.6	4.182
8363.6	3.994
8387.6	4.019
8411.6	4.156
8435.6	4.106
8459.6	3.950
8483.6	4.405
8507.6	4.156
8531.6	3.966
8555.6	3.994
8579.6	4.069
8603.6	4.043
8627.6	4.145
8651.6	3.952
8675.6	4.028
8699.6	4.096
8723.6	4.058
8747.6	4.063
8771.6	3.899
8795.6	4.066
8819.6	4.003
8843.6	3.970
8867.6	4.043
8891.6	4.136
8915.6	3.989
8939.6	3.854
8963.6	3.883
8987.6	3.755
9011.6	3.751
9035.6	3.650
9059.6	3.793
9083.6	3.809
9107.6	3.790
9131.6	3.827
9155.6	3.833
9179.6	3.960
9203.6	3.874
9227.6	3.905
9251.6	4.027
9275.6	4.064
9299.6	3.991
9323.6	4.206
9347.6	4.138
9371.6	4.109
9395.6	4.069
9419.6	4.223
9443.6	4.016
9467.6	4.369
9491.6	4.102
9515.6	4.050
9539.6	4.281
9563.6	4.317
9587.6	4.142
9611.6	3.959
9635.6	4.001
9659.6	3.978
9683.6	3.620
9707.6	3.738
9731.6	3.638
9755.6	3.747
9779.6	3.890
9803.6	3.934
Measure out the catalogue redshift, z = 0.263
